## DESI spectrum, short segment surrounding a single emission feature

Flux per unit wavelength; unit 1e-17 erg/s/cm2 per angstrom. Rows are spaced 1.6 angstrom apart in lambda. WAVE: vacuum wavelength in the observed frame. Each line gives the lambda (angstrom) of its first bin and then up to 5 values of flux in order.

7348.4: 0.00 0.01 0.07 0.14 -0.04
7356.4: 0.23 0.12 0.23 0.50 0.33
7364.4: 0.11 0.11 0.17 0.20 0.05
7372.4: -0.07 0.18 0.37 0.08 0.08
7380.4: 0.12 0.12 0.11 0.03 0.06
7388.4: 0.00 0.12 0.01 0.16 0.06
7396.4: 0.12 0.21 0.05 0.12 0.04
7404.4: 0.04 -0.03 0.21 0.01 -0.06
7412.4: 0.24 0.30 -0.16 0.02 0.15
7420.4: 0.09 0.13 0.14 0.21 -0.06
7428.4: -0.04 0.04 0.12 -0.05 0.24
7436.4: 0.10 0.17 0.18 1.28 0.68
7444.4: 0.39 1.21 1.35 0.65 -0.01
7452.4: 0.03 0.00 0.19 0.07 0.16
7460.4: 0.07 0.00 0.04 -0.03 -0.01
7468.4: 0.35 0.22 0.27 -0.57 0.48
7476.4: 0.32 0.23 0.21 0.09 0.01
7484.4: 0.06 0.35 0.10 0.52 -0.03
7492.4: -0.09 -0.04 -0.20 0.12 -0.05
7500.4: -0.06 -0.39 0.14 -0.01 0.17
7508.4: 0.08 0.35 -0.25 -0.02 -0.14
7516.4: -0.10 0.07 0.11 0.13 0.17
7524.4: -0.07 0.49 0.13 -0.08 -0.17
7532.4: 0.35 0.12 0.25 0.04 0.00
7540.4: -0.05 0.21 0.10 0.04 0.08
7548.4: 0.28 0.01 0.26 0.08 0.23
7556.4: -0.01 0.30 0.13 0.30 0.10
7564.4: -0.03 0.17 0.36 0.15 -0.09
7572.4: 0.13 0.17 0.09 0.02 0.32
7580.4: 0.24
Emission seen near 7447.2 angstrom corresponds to [O II]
